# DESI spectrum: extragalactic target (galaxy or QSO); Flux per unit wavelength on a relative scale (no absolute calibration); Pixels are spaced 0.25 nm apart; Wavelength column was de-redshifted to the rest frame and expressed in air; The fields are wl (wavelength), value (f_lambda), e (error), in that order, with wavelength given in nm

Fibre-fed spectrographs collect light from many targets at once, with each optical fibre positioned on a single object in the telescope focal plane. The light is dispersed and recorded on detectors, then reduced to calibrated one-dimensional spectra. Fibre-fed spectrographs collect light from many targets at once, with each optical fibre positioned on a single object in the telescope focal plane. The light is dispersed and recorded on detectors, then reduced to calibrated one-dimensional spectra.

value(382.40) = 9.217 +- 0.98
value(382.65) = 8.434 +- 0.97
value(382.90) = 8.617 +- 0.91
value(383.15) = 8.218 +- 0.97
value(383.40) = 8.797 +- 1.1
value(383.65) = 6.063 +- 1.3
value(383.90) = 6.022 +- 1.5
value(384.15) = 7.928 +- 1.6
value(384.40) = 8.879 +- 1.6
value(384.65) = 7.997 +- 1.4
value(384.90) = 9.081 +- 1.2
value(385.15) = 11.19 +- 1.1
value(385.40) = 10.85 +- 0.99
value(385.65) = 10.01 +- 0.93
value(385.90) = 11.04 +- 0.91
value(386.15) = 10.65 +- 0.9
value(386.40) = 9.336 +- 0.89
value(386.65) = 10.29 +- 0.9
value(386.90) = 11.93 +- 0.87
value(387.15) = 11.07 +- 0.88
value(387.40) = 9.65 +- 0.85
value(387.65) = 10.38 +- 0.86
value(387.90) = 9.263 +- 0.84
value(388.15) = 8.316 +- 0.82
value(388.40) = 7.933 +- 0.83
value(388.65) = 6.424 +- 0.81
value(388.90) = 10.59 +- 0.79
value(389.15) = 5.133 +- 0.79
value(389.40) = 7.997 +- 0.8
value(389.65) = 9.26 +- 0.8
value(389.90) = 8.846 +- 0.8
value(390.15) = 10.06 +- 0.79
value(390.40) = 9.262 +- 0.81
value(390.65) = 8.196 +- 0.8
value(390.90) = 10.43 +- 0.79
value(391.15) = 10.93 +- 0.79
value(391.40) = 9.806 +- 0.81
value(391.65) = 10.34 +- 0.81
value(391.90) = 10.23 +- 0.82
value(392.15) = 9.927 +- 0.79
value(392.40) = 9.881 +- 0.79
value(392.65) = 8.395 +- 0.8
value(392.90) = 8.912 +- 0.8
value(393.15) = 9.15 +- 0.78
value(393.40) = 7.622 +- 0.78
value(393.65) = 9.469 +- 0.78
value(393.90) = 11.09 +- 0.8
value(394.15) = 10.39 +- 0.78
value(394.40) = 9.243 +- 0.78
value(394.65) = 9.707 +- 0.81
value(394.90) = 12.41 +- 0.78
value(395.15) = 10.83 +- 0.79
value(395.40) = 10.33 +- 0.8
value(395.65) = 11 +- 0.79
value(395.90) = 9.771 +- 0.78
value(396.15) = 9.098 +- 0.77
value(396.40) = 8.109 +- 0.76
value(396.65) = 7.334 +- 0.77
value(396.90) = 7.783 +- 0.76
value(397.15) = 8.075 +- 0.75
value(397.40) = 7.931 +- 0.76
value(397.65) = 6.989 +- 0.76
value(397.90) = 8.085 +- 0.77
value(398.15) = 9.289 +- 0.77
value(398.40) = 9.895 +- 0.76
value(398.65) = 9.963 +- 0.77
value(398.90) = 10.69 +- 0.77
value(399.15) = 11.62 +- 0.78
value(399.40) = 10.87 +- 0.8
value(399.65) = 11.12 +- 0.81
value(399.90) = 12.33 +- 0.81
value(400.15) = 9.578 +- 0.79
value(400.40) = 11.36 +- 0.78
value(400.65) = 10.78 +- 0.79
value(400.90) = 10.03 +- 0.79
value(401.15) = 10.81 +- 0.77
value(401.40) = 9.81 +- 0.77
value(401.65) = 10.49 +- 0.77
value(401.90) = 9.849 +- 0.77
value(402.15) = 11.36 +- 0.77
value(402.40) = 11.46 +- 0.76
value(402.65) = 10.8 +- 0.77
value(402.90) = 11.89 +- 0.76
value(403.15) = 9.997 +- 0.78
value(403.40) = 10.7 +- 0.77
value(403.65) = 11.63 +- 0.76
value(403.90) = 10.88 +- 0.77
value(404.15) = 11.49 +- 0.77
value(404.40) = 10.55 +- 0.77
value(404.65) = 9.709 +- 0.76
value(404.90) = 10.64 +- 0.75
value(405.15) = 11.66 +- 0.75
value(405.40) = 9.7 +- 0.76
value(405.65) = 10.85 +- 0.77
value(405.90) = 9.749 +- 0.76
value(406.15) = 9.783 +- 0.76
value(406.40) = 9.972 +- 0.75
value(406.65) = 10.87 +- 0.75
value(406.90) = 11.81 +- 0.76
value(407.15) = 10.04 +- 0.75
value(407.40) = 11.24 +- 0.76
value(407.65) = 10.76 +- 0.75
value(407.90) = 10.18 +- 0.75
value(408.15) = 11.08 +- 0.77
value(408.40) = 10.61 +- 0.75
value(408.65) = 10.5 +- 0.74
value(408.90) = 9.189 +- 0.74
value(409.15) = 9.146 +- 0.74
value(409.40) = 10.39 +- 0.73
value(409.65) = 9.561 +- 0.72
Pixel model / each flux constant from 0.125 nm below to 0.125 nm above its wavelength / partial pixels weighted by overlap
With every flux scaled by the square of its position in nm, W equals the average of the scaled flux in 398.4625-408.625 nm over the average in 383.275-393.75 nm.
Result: 1.3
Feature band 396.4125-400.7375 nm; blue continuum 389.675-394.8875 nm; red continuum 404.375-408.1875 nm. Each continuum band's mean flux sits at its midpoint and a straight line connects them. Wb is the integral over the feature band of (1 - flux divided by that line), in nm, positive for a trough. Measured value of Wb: 0.20 nm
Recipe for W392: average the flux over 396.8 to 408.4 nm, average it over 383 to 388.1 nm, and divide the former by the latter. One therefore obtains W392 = 1.1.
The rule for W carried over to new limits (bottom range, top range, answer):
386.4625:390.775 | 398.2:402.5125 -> 1.25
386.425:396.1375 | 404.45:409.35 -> 1.17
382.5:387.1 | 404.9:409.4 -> 1.27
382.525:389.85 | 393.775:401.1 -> 1.16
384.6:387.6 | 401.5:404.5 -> 1.15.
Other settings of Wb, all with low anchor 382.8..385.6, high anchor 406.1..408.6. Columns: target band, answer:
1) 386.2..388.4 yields -0.27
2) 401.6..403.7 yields -0.14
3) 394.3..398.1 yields 0.20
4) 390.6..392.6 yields -0.16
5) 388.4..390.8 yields 0.17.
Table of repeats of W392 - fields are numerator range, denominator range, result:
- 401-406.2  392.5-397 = 1.12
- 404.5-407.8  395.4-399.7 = 1.13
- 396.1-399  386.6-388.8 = 0.91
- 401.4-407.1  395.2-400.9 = 1.11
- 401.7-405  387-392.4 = 1.17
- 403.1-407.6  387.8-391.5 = 1.21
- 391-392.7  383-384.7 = 1.30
